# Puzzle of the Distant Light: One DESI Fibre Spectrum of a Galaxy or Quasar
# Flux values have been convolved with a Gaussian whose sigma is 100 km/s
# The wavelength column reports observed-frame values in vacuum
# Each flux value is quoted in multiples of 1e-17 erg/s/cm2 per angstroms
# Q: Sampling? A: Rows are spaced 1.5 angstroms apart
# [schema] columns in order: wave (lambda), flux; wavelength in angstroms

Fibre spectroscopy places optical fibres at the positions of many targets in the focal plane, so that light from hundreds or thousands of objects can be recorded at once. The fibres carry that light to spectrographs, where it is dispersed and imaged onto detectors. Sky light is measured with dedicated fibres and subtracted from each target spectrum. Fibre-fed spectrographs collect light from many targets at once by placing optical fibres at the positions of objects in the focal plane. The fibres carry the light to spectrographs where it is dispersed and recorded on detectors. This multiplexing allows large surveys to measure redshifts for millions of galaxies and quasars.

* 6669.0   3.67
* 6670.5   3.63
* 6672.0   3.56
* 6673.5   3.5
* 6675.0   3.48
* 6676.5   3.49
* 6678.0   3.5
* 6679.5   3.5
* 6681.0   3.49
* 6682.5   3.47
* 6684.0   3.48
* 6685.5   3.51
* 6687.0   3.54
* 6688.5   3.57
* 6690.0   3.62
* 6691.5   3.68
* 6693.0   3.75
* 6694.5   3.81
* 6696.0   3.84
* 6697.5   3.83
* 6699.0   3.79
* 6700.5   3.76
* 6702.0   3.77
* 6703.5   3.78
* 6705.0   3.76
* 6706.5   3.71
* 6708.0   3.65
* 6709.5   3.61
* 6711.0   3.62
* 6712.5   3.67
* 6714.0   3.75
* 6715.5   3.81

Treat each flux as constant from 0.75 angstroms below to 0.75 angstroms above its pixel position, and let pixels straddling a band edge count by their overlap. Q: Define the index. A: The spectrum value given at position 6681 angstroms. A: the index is 3.49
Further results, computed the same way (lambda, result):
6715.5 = 3.81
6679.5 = 3.5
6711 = 3.62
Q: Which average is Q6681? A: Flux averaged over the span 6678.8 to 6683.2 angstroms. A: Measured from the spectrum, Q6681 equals 3.49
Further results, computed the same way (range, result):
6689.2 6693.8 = 3.68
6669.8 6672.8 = 3.59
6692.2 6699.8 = 3.8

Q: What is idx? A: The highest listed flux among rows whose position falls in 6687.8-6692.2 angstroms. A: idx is 3.68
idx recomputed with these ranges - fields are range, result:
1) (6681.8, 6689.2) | 3.57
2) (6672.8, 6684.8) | 3.5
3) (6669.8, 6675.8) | 3.63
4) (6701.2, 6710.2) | 3.78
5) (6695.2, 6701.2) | 3.84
